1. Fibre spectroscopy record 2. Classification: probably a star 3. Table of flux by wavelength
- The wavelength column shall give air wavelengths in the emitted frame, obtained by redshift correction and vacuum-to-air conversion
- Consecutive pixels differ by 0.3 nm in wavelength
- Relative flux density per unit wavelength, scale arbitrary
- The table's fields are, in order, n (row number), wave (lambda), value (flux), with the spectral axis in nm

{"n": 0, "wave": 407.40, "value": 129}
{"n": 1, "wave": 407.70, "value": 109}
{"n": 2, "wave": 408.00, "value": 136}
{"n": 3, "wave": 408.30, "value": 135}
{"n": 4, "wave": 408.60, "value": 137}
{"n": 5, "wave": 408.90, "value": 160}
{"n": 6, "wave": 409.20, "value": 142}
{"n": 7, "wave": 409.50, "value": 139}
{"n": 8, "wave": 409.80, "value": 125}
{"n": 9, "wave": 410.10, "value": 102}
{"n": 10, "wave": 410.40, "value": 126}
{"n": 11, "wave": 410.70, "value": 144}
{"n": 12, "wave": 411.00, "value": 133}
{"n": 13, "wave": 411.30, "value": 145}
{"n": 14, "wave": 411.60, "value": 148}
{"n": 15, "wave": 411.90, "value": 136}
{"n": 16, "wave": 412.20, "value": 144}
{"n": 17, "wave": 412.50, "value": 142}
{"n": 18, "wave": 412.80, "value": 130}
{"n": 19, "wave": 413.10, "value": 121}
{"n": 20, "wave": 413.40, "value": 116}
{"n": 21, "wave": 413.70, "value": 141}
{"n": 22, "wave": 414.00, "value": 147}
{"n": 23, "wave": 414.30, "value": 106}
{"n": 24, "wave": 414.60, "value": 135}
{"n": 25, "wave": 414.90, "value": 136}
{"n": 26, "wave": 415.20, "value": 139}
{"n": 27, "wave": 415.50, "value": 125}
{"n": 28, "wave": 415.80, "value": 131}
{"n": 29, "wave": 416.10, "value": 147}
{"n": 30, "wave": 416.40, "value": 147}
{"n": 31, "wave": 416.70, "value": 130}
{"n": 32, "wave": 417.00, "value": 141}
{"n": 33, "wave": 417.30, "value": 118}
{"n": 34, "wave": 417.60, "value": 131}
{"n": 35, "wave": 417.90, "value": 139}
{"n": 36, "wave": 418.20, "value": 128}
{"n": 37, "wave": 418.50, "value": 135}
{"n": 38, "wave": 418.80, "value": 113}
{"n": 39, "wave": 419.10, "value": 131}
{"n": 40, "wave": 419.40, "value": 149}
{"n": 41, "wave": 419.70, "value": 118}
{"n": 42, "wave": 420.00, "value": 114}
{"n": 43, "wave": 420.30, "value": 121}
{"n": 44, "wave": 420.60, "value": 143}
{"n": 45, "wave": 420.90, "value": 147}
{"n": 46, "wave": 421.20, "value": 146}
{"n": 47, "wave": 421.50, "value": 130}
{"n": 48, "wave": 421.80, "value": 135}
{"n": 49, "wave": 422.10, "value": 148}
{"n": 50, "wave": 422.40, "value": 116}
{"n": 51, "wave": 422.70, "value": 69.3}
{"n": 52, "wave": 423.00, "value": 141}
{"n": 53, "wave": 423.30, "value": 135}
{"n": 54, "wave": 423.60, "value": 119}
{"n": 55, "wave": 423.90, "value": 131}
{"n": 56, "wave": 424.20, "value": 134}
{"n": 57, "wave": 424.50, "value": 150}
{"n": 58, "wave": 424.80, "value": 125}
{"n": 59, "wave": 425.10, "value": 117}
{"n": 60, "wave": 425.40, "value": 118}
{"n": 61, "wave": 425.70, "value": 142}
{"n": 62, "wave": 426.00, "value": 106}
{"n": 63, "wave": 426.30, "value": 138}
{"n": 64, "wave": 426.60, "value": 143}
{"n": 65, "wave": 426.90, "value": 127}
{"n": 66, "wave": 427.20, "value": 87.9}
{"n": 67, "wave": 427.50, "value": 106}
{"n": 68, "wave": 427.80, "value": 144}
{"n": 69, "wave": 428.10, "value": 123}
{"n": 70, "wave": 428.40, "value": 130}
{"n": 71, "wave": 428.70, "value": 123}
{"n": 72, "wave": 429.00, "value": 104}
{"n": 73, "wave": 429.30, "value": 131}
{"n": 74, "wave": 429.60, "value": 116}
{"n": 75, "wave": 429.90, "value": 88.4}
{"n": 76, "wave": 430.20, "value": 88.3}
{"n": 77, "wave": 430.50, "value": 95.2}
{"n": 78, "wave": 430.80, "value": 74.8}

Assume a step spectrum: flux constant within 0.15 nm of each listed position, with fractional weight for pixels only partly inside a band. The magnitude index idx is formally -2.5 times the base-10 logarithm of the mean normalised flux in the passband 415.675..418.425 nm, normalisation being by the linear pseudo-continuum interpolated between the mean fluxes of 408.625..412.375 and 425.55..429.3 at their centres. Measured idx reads -0.02 mag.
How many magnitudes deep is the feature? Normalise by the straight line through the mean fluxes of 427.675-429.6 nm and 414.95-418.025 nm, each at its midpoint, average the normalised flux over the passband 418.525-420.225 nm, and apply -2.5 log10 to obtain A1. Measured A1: 0.06 mag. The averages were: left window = 135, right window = 125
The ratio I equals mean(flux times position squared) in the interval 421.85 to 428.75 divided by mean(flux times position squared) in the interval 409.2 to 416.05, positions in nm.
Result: 1.00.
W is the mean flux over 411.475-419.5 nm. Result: 133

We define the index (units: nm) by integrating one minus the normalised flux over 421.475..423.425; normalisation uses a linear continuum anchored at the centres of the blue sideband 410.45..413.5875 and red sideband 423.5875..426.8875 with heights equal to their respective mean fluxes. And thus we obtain 0.10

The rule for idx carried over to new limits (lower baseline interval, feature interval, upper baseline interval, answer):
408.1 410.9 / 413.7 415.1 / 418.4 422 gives 0.01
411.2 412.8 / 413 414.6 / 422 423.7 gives 0.09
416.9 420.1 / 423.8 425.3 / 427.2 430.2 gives -0.09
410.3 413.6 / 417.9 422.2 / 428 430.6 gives -0.08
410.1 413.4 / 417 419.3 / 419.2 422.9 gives 0.01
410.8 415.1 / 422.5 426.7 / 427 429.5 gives -0.03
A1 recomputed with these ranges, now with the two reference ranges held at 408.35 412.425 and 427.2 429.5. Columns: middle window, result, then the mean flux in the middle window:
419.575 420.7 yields 0.04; 123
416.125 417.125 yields -0.07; 140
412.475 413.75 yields 0.05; 128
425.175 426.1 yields 0.01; 122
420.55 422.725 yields -0.04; 132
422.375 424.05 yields 0.06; 119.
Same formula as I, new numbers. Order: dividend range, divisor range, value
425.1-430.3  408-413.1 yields 0.95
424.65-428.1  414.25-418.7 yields 0.97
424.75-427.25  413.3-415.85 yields 1.00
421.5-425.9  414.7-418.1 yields 0.98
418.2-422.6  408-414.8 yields 1.02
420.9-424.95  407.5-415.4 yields 1.03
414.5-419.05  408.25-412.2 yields 1.00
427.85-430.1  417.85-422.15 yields 0.92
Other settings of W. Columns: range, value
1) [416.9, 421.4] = 131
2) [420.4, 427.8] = 128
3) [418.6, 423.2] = 128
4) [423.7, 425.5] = 129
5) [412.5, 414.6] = 128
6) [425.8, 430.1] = 119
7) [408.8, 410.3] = 132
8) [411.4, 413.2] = 138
